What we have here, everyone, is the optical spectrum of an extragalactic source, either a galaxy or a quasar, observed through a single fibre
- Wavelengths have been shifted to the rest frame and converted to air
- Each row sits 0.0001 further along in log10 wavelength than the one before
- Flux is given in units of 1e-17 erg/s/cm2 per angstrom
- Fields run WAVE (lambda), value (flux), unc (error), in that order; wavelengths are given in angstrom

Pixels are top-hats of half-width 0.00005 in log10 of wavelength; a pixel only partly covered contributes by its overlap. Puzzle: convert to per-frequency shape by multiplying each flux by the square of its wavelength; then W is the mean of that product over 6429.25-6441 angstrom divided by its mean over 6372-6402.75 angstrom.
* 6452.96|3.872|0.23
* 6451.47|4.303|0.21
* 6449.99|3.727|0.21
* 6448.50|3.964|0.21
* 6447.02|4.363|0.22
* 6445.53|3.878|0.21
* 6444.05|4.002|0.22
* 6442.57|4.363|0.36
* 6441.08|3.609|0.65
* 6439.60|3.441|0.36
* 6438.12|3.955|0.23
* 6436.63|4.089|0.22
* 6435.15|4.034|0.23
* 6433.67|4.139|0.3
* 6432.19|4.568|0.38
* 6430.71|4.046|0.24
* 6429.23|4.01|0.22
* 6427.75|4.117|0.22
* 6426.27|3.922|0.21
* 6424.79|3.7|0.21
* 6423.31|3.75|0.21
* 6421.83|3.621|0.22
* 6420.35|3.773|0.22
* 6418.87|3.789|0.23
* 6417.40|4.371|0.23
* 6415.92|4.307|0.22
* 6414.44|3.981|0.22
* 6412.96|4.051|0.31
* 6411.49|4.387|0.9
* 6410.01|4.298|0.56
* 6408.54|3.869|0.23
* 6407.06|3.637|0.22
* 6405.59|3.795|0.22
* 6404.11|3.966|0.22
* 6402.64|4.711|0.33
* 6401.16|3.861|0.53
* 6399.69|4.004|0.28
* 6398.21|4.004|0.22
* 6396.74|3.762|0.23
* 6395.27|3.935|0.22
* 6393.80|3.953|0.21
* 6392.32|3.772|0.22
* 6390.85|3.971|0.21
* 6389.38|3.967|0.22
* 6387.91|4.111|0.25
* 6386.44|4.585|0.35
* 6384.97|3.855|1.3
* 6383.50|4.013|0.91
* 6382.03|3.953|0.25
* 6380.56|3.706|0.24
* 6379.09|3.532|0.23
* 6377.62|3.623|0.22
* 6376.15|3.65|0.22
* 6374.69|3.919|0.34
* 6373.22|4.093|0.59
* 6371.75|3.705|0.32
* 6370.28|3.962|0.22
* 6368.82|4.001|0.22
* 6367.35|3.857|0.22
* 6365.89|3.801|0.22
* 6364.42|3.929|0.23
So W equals 1.04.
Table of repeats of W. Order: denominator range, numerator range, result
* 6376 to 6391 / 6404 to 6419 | 1.05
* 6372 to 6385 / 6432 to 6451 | 1.07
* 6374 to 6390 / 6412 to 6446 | 1.04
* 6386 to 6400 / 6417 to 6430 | 0.98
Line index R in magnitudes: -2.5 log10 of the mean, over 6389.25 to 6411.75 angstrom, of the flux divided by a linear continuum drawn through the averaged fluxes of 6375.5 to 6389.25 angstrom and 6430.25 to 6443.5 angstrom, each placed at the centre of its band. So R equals -0.012 mag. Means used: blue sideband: 3.9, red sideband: 4.03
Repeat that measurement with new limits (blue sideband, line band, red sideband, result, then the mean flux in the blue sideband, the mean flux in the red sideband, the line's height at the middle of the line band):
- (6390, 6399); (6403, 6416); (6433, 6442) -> -0.04 mag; 3.9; 3.88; 3.89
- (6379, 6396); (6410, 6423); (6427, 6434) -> 0.02 mag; 3.96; 4.18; 4.11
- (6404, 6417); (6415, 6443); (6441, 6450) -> 0.02 mag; 4.04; 4.03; 4.04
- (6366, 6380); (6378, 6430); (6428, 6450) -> -0.02 mag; 3.82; 4.02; 3.91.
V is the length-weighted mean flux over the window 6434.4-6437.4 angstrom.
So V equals 4.06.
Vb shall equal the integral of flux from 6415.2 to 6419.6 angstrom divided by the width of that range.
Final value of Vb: 4.16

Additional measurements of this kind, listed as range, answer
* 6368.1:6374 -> 3.94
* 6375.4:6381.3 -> 3.63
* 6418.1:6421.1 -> 3.79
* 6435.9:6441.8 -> 3.77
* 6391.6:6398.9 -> 3.88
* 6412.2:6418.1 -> 4.18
